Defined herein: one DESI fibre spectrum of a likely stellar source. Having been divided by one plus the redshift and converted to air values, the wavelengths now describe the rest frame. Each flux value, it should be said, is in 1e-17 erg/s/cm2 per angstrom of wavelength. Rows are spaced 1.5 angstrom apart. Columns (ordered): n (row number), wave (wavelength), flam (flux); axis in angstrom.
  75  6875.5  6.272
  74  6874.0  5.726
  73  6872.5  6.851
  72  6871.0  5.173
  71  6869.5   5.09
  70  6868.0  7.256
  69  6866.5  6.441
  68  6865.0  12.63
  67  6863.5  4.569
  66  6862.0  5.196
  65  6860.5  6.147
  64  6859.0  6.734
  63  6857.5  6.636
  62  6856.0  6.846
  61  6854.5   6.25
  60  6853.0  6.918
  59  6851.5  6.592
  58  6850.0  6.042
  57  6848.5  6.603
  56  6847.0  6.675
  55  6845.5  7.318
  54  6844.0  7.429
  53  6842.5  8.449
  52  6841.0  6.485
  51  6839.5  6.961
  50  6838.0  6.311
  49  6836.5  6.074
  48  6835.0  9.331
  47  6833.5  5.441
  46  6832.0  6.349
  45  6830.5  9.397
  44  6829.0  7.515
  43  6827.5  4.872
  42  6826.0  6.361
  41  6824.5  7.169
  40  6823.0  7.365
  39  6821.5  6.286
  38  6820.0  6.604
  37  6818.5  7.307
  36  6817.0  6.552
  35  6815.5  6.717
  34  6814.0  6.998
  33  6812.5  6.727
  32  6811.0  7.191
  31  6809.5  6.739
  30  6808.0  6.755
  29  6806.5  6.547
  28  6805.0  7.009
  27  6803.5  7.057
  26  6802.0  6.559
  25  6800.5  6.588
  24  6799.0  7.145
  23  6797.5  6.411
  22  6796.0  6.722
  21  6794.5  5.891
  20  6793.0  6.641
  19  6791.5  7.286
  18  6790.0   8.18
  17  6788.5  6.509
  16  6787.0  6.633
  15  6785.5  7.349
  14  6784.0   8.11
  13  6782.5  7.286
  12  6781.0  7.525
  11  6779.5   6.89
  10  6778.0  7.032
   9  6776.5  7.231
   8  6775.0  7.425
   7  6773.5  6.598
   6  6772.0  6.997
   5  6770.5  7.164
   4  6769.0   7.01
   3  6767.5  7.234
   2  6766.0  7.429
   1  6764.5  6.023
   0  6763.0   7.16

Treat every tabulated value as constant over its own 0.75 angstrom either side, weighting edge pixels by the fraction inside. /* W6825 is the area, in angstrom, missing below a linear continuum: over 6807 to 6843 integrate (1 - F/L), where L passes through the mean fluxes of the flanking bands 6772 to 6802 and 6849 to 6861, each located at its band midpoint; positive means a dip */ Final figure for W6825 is -0.9 angstrom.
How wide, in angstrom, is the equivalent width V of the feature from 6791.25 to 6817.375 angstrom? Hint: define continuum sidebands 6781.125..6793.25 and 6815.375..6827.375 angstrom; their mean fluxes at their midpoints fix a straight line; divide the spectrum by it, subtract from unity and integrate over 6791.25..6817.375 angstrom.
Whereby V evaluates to 0.9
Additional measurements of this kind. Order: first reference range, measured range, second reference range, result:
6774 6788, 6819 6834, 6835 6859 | 0.45 angstrom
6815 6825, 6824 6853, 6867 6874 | -1.55 angstrom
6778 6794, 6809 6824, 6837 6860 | 0.33 angstrom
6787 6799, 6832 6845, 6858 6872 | -0.69 angstrom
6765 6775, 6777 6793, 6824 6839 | -0.51 angstrom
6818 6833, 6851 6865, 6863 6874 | 0.61 angstrom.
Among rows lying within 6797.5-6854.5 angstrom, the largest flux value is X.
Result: 9.397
